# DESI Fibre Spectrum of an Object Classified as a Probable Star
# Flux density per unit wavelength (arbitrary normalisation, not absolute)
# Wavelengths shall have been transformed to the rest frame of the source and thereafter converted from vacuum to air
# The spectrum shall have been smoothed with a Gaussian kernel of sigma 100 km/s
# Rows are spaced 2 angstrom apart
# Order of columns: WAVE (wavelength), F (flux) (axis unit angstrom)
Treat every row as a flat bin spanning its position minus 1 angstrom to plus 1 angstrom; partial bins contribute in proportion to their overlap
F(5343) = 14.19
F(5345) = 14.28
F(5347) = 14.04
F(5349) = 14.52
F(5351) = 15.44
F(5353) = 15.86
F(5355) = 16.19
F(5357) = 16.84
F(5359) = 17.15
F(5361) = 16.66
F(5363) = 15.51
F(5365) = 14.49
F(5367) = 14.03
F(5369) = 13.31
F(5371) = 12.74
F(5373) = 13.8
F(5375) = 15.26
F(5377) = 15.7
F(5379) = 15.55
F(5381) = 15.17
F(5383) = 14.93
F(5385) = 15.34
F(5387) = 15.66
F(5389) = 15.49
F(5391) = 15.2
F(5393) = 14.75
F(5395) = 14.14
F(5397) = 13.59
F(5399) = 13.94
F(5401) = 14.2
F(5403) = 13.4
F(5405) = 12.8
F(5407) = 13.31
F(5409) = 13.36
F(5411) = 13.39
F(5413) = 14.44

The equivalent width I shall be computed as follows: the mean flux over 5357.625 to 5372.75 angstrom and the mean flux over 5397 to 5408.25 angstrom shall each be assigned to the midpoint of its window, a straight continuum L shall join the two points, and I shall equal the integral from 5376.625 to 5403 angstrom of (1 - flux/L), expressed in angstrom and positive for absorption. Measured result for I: -1.58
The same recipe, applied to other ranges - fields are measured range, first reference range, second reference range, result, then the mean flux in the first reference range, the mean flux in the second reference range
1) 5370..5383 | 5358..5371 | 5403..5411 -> -0.2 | 15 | 13.2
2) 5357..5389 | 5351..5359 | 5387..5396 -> 1.1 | 16.3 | 15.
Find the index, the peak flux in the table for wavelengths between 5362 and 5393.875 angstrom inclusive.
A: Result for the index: 15.7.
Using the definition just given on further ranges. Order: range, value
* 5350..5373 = 17.15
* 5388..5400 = 15.49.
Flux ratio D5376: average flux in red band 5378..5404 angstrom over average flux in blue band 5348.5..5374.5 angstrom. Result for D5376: 0.97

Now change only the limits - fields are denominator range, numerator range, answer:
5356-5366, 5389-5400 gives 0.89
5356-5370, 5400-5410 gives 0.87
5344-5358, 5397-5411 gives 0.88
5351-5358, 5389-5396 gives 0.92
